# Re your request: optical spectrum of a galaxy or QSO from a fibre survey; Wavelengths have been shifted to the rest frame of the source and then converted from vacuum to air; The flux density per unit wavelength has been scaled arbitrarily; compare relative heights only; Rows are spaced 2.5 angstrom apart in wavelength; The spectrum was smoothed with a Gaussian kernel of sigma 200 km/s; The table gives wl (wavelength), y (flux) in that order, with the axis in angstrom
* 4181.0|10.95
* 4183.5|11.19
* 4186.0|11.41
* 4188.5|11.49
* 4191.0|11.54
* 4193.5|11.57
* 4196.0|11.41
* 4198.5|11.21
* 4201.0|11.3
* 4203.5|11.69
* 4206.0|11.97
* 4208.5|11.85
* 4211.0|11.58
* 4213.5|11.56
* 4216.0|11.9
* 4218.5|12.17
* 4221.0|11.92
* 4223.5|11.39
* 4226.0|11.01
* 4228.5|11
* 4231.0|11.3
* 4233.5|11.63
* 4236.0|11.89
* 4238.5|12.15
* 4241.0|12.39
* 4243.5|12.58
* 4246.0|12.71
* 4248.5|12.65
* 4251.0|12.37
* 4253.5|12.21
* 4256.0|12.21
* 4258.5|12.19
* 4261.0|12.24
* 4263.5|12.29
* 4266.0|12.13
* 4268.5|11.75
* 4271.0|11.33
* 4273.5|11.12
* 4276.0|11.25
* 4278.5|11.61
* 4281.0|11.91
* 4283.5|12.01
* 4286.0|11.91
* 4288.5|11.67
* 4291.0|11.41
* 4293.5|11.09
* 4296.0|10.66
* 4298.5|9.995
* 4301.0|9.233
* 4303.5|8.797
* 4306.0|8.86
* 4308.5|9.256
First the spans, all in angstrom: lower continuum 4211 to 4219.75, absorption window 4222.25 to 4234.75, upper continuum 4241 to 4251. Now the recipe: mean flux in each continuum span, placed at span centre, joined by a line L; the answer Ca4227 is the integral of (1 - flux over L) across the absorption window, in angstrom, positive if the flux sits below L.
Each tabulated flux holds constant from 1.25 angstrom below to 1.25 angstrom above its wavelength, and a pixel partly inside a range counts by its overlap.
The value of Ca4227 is 0.9 angstrom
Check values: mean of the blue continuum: 11.8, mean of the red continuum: 12.6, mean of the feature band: 11.3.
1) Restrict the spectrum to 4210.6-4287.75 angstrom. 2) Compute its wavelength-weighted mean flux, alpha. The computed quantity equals 11.9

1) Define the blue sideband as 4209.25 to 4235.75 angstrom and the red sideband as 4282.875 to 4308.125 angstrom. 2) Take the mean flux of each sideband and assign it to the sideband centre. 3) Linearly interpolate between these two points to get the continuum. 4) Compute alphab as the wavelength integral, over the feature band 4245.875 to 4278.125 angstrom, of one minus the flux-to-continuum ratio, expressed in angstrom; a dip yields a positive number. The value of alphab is -2.99 angstrom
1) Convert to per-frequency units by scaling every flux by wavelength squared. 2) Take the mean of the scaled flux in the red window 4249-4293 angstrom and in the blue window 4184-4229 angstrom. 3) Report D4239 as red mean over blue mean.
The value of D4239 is 1.06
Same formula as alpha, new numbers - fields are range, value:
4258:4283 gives 11.8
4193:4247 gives 11.7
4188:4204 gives 11.4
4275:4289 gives 11.7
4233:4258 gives 12.3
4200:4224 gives 11.7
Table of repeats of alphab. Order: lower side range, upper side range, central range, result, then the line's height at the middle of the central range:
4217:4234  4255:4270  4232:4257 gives -1.0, 11.8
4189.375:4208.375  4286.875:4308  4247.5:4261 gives -1.9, 10.8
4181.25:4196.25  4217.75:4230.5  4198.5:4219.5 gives -0.5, 11.4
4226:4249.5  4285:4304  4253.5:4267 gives -0.9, 11.4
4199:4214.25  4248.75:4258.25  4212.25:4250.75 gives 0.3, 12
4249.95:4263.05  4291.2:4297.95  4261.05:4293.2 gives -0.6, 11.5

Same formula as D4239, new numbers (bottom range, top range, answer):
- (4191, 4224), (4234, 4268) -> 1.08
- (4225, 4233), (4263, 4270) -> 1.10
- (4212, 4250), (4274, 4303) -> 0.96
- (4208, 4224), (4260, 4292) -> 1.02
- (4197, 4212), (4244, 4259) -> 1.09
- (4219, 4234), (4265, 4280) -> 1.03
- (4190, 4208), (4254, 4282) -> 1.06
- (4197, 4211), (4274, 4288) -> 1.05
